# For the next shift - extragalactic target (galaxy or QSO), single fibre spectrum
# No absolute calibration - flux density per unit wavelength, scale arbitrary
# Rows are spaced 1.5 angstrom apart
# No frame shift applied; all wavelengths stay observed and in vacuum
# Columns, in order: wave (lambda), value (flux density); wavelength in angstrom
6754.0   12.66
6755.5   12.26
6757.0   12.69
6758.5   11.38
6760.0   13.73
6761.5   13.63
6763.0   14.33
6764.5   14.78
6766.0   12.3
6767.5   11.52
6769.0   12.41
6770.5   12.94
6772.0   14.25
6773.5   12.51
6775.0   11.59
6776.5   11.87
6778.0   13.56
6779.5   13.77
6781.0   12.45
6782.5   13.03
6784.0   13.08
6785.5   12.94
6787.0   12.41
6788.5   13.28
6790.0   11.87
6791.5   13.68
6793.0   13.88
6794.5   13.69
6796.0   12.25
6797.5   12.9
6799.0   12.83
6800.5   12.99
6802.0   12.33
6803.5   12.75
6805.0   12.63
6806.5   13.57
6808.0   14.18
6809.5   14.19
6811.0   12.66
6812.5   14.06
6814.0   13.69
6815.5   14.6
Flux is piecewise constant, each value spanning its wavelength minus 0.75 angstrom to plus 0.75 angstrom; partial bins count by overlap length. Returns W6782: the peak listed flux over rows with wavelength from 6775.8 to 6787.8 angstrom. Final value 13.77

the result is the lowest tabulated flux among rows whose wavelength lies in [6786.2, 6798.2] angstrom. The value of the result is 11.87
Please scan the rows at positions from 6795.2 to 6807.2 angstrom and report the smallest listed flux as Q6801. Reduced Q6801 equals 12.25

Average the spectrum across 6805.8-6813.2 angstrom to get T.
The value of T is 13.7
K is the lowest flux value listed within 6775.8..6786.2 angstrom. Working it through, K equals 11.87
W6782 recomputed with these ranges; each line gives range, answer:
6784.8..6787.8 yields 12.94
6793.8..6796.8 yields 13.69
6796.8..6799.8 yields 12.9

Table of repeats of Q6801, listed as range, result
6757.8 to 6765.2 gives 11.38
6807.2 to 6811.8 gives 12.66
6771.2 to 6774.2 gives 12.51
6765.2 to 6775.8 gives 11.52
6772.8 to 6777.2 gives 11.59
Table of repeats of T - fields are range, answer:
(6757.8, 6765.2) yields 13.6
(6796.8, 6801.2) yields 12.9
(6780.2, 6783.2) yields 12.8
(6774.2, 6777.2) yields 11.7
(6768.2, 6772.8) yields 13.2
